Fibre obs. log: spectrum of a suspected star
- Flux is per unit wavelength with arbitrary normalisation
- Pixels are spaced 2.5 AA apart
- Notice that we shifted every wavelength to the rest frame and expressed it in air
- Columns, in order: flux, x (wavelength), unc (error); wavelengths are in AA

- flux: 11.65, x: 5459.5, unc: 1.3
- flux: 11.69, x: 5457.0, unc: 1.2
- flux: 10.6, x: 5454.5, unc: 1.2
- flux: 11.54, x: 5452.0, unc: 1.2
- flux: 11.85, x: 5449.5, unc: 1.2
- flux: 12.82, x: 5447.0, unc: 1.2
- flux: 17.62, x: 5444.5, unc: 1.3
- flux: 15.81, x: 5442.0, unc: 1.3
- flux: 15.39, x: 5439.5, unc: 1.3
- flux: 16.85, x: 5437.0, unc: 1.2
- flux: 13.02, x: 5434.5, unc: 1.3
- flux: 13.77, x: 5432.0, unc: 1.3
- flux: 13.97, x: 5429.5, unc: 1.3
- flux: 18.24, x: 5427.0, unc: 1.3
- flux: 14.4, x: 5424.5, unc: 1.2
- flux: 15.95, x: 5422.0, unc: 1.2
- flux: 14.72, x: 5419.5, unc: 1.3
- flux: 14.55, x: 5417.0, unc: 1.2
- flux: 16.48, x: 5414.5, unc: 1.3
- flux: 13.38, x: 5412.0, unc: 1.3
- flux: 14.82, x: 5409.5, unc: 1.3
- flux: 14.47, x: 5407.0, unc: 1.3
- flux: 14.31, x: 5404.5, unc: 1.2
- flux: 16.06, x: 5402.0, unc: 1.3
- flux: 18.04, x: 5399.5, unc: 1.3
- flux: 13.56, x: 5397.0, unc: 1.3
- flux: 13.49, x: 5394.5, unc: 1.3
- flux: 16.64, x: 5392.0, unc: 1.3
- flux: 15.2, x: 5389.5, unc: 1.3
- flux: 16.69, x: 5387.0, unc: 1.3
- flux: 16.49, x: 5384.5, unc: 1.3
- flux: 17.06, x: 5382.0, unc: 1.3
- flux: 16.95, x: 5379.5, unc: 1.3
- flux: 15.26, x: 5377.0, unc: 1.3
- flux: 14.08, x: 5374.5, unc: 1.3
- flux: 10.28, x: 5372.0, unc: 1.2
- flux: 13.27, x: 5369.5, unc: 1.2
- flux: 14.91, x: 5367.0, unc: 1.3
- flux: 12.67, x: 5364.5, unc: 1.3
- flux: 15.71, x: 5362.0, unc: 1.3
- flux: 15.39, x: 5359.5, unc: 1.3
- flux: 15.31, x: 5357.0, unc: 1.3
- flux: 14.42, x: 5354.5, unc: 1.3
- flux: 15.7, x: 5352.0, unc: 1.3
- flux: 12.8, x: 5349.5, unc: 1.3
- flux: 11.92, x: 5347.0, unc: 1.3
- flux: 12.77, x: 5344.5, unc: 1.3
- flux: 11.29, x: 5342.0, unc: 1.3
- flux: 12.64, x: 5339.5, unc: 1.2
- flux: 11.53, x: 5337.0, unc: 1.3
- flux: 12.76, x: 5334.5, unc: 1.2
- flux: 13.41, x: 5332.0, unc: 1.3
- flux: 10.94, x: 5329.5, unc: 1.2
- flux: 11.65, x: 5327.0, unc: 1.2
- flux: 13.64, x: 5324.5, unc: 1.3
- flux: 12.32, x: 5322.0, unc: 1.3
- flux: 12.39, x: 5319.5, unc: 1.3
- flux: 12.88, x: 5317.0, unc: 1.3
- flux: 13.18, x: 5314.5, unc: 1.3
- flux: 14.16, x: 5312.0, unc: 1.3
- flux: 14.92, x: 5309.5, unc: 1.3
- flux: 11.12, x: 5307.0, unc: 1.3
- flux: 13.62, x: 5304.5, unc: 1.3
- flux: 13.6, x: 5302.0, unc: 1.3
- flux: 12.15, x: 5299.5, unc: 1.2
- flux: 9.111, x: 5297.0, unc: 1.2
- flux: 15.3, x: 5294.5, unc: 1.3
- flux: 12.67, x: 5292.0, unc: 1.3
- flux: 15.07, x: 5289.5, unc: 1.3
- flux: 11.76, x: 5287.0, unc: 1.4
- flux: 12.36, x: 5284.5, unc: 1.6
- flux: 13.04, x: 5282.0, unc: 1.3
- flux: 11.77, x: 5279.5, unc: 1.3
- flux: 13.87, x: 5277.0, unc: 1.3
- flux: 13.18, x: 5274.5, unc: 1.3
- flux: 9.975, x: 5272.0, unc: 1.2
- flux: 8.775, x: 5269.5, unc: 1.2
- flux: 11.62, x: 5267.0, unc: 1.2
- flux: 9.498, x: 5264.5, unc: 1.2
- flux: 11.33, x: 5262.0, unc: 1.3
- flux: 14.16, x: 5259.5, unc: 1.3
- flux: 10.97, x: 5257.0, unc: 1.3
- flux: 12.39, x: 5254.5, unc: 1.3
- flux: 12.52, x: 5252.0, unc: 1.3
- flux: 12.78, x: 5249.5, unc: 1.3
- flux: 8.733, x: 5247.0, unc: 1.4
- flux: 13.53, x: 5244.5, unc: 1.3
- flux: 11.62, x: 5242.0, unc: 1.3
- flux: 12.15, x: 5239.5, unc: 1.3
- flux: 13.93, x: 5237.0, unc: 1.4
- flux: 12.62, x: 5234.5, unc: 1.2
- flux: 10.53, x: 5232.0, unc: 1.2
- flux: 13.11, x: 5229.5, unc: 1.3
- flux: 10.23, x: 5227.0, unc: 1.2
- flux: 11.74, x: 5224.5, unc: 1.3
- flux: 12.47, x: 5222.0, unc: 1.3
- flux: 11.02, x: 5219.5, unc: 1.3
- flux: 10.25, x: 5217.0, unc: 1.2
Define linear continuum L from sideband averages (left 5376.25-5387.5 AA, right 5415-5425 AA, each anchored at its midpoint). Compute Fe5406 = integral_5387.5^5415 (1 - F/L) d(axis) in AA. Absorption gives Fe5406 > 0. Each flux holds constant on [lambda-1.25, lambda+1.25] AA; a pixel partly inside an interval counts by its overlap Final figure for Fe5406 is 1.1 AA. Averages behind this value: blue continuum 16.5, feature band 15.1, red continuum 15.1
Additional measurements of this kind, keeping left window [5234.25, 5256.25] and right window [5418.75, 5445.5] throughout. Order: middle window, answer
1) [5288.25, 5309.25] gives 0.31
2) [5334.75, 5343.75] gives 1.20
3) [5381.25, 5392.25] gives -1.30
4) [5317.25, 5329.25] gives 1.01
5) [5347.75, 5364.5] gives -0.61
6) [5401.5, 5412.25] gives 0.26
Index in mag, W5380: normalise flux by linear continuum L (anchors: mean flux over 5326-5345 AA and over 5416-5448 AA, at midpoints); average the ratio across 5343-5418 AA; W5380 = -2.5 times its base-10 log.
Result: -0.09 mag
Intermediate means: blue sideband 12.1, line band 14.7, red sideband 15.2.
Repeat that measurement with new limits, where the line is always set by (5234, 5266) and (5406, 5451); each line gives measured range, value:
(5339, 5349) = 0.114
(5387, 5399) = -0.061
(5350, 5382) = -0.052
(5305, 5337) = 0.033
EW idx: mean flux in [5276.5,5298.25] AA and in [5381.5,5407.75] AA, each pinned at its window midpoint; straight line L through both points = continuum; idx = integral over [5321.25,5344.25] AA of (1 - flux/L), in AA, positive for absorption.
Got 2.78 AA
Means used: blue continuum 12.7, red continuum 15.6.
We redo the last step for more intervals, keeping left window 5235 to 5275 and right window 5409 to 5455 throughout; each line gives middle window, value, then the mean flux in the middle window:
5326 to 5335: 0.5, 12.2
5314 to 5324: 0.0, 12.7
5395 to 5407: -1.0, 15.3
